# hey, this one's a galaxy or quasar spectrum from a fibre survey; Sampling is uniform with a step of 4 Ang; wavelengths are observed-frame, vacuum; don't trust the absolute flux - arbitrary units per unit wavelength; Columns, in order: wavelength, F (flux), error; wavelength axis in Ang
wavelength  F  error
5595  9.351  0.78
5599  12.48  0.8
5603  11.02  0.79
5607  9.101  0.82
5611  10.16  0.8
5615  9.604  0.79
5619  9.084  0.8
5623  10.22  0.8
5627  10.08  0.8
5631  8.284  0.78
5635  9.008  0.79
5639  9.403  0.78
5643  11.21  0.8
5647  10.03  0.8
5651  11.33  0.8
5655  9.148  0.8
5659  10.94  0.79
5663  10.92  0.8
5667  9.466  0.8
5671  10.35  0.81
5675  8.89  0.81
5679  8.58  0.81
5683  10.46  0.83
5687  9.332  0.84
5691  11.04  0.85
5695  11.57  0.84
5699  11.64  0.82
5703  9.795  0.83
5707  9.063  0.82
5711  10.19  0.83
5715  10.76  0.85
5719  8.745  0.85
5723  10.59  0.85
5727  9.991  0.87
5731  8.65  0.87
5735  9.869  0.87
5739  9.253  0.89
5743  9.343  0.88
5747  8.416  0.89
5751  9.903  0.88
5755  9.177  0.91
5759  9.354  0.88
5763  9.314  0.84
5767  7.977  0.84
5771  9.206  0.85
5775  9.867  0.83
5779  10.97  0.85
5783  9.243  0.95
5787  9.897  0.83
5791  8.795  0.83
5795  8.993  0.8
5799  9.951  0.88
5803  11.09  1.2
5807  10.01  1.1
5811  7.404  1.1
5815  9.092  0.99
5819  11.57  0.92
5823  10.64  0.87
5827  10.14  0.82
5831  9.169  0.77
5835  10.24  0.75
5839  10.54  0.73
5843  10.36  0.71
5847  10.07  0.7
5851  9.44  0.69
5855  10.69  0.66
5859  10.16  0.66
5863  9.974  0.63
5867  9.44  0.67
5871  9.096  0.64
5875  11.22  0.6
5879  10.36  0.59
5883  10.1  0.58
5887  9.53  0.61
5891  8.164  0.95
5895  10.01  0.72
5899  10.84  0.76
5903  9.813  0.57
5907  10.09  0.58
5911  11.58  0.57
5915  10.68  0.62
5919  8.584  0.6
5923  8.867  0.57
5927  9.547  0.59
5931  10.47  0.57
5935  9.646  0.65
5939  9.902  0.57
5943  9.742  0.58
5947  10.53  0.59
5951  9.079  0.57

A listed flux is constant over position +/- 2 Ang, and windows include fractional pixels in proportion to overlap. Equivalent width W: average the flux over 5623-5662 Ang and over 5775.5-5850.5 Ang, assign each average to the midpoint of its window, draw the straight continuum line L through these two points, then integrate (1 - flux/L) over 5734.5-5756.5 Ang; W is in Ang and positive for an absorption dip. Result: 1.4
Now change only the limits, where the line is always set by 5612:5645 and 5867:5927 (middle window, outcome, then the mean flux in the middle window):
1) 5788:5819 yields 0.97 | 9.5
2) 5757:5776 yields 1.28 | 9.11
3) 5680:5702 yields -2.20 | 10.7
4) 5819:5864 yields -1.63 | 10.2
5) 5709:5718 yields -0.53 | 10.3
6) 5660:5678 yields -0.41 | 9.89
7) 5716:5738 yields 0.27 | 9.61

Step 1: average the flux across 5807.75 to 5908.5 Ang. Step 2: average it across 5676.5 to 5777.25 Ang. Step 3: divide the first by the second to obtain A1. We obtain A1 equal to 1.03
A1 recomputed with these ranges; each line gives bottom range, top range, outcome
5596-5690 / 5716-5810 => 0.95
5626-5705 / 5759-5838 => 0.96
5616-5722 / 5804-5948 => 1.00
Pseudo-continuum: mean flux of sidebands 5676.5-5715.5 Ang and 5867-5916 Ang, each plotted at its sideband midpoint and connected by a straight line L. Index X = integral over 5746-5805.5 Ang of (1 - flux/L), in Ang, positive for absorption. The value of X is 3.8 Ang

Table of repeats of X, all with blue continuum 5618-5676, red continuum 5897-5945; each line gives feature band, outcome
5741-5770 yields 2.5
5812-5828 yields -0.4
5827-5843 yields -0.1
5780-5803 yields 0.8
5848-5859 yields -0.1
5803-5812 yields 0.5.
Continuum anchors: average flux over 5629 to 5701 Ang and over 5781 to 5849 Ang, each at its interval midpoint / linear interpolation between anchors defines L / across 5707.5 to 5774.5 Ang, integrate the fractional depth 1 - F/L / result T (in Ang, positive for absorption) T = 3.6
